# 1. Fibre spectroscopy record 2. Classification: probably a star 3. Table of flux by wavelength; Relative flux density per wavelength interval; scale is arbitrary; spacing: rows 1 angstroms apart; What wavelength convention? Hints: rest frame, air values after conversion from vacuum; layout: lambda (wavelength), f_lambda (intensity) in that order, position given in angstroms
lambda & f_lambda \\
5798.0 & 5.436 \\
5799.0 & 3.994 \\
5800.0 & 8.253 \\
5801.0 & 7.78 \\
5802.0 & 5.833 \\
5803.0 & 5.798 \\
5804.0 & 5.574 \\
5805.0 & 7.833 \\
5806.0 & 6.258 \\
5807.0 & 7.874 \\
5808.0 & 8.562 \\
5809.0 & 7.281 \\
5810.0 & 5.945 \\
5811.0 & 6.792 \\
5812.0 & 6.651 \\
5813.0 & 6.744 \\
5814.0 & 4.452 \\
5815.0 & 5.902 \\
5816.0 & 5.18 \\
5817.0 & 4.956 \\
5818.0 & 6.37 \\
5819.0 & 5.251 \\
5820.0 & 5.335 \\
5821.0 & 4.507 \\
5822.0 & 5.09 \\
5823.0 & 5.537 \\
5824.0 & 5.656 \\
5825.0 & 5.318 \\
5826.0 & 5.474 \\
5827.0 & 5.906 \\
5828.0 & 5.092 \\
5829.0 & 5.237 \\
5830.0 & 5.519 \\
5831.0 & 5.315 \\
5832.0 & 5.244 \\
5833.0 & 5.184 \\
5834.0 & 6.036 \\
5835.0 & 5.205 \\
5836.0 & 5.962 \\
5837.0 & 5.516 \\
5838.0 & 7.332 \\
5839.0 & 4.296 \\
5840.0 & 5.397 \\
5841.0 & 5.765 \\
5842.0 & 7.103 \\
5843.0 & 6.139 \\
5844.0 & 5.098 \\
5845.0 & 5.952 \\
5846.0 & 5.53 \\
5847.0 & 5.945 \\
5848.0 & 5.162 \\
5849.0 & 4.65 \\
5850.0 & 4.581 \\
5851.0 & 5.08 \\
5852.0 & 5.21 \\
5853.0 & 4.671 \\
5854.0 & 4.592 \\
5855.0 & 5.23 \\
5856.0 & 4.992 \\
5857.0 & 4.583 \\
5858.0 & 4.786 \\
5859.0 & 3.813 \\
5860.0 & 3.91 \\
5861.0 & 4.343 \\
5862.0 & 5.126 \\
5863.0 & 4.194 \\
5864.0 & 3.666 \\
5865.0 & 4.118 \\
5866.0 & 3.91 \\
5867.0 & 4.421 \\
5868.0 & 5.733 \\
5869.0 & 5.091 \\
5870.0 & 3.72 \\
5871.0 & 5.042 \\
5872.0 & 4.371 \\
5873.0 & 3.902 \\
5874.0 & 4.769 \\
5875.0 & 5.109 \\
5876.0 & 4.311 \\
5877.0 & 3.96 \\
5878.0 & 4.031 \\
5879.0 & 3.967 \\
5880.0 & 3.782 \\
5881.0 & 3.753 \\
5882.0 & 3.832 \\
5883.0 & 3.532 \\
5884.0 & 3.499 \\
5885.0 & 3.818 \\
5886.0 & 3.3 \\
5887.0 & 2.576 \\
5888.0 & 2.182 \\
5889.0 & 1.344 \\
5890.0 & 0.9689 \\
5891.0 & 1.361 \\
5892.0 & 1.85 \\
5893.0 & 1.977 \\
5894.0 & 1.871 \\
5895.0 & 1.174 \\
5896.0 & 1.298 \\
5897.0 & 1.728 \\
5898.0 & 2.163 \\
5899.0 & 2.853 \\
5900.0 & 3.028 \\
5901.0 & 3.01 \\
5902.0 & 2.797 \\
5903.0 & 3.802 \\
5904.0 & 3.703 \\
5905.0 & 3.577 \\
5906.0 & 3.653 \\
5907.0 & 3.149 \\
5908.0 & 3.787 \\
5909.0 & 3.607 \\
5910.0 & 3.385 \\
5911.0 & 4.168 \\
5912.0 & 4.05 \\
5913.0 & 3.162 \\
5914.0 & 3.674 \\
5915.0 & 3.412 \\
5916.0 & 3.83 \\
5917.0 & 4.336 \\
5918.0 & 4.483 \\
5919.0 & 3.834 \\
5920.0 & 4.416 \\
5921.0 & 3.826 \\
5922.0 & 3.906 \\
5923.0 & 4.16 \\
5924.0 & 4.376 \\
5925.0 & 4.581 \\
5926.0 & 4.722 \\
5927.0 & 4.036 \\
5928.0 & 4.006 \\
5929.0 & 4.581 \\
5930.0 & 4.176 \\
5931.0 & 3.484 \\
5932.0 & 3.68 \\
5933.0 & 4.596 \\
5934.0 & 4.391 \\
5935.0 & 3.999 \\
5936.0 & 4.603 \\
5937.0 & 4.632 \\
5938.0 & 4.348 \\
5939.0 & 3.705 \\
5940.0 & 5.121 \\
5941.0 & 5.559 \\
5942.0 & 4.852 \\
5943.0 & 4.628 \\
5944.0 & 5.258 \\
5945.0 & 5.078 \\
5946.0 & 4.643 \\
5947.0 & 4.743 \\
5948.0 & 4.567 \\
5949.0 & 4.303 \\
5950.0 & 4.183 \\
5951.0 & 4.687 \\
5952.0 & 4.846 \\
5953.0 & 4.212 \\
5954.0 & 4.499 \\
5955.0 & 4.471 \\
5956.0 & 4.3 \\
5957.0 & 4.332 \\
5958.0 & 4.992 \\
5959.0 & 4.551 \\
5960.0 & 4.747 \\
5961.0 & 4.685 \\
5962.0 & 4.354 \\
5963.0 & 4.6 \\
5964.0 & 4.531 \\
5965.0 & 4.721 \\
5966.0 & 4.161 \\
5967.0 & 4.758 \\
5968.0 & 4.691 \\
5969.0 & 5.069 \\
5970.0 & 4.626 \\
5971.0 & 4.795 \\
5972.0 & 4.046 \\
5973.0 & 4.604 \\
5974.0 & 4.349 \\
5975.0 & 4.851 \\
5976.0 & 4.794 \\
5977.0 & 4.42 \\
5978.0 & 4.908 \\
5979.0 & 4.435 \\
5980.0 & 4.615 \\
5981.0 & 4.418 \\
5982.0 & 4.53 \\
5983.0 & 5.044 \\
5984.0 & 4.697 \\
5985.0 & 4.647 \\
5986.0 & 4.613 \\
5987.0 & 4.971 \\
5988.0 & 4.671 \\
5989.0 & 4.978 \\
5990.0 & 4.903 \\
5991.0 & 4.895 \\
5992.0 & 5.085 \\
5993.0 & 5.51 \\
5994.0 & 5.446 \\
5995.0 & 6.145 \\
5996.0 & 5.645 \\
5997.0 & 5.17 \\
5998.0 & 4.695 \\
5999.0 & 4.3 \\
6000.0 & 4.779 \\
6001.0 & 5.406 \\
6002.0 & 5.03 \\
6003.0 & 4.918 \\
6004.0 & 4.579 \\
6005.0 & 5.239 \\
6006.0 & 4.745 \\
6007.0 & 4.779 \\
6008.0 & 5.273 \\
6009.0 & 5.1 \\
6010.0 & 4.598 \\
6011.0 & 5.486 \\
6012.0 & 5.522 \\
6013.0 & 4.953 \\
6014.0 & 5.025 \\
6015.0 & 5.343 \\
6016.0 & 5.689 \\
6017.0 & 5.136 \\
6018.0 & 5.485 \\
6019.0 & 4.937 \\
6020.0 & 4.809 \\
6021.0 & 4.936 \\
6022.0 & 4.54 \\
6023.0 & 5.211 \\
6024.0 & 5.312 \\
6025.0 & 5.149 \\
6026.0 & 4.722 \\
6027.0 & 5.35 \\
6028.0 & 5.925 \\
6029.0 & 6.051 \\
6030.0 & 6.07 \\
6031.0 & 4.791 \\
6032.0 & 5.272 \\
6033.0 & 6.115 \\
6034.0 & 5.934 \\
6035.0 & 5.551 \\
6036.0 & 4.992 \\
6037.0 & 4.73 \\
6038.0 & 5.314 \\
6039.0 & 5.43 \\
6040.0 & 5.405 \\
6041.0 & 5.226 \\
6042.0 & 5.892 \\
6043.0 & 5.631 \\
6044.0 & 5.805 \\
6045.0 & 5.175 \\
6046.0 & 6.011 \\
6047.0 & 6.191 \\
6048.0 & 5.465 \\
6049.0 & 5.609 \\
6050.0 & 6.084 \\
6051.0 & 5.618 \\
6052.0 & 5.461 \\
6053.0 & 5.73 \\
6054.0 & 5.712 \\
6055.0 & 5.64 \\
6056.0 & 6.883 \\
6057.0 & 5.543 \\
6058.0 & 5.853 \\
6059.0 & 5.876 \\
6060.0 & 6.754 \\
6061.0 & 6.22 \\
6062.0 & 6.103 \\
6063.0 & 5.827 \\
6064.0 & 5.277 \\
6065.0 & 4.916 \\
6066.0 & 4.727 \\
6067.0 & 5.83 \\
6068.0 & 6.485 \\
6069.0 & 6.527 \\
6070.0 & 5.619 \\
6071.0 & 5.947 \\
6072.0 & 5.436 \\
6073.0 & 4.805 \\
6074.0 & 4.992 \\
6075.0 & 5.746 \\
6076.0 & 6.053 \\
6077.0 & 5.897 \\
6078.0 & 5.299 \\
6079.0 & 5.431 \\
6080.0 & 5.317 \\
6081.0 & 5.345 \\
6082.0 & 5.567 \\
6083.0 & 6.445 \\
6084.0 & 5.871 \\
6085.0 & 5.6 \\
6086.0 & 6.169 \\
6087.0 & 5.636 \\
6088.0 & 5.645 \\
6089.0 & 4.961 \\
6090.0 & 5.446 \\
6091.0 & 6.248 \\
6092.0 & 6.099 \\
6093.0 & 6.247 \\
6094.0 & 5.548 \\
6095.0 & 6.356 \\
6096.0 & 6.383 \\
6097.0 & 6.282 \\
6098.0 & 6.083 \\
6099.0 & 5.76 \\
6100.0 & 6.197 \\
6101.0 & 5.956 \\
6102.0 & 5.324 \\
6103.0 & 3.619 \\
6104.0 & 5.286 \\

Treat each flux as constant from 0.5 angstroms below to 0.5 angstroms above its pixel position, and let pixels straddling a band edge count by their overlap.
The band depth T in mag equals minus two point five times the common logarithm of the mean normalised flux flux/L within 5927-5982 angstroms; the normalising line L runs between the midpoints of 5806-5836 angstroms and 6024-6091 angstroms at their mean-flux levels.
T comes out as 0.25 mag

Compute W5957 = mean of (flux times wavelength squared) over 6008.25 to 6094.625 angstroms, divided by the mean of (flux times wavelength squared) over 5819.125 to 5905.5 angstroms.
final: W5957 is 1.4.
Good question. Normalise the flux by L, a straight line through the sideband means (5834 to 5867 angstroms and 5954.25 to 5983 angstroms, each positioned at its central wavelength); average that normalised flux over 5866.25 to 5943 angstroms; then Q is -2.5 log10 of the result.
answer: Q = 0.30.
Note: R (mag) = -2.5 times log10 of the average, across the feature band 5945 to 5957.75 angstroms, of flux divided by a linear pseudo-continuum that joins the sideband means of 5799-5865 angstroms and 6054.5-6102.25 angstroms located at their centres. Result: 0.25 mag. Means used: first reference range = 5.57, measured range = 4.52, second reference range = 5.8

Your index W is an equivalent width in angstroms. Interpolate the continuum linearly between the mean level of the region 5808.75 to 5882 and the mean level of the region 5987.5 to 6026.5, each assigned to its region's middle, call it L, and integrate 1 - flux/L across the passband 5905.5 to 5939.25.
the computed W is 7.1 angstroms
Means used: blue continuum 5.1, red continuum 5.08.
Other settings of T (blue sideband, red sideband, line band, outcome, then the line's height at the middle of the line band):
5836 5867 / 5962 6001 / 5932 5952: 0.06 mag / 4.87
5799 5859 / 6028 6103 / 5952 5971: 0.24 mag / 5.71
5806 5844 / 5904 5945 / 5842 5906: 0.29 mag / 4.99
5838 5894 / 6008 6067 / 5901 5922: 0.23 mag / 4.59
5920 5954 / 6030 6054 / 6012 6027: 0.04 mag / 5.32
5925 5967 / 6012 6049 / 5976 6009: 0.01 mag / 4.99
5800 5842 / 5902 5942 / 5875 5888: 0.29 mag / 4.8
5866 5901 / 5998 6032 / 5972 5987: 0.00 mag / 4.62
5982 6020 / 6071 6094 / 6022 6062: -0.05 mag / 5.36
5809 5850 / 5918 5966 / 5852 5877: 0.16 mag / 5.25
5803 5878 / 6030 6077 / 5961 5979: 0.20 mag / 5.53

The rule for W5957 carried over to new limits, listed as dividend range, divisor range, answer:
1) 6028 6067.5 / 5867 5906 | 1.84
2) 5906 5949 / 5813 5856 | 0.81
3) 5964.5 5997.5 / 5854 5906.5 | 1.41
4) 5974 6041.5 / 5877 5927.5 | 1.61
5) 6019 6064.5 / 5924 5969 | 1.27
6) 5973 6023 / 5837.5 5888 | 1.13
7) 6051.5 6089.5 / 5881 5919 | 2.02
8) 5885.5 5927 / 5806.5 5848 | 0.56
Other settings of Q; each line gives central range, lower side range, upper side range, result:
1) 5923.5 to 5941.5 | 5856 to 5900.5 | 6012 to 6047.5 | -0.051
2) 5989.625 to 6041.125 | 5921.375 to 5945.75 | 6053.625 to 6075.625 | 0.012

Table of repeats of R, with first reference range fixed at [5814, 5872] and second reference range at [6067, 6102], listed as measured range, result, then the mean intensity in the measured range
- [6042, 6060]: -0.02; 5.81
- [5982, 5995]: 0.11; 4.98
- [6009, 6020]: 0.08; 5.19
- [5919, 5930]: 0.26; 4.24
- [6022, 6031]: 0.05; 5.38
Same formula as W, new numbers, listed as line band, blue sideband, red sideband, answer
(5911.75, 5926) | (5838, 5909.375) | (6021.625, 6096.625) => 1.13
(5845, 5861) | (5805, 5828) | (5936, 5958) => 2.10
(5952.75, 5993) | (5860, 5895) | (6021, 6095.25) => 0.19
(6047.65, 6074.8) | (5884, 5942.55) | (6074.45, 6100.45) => -1.32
